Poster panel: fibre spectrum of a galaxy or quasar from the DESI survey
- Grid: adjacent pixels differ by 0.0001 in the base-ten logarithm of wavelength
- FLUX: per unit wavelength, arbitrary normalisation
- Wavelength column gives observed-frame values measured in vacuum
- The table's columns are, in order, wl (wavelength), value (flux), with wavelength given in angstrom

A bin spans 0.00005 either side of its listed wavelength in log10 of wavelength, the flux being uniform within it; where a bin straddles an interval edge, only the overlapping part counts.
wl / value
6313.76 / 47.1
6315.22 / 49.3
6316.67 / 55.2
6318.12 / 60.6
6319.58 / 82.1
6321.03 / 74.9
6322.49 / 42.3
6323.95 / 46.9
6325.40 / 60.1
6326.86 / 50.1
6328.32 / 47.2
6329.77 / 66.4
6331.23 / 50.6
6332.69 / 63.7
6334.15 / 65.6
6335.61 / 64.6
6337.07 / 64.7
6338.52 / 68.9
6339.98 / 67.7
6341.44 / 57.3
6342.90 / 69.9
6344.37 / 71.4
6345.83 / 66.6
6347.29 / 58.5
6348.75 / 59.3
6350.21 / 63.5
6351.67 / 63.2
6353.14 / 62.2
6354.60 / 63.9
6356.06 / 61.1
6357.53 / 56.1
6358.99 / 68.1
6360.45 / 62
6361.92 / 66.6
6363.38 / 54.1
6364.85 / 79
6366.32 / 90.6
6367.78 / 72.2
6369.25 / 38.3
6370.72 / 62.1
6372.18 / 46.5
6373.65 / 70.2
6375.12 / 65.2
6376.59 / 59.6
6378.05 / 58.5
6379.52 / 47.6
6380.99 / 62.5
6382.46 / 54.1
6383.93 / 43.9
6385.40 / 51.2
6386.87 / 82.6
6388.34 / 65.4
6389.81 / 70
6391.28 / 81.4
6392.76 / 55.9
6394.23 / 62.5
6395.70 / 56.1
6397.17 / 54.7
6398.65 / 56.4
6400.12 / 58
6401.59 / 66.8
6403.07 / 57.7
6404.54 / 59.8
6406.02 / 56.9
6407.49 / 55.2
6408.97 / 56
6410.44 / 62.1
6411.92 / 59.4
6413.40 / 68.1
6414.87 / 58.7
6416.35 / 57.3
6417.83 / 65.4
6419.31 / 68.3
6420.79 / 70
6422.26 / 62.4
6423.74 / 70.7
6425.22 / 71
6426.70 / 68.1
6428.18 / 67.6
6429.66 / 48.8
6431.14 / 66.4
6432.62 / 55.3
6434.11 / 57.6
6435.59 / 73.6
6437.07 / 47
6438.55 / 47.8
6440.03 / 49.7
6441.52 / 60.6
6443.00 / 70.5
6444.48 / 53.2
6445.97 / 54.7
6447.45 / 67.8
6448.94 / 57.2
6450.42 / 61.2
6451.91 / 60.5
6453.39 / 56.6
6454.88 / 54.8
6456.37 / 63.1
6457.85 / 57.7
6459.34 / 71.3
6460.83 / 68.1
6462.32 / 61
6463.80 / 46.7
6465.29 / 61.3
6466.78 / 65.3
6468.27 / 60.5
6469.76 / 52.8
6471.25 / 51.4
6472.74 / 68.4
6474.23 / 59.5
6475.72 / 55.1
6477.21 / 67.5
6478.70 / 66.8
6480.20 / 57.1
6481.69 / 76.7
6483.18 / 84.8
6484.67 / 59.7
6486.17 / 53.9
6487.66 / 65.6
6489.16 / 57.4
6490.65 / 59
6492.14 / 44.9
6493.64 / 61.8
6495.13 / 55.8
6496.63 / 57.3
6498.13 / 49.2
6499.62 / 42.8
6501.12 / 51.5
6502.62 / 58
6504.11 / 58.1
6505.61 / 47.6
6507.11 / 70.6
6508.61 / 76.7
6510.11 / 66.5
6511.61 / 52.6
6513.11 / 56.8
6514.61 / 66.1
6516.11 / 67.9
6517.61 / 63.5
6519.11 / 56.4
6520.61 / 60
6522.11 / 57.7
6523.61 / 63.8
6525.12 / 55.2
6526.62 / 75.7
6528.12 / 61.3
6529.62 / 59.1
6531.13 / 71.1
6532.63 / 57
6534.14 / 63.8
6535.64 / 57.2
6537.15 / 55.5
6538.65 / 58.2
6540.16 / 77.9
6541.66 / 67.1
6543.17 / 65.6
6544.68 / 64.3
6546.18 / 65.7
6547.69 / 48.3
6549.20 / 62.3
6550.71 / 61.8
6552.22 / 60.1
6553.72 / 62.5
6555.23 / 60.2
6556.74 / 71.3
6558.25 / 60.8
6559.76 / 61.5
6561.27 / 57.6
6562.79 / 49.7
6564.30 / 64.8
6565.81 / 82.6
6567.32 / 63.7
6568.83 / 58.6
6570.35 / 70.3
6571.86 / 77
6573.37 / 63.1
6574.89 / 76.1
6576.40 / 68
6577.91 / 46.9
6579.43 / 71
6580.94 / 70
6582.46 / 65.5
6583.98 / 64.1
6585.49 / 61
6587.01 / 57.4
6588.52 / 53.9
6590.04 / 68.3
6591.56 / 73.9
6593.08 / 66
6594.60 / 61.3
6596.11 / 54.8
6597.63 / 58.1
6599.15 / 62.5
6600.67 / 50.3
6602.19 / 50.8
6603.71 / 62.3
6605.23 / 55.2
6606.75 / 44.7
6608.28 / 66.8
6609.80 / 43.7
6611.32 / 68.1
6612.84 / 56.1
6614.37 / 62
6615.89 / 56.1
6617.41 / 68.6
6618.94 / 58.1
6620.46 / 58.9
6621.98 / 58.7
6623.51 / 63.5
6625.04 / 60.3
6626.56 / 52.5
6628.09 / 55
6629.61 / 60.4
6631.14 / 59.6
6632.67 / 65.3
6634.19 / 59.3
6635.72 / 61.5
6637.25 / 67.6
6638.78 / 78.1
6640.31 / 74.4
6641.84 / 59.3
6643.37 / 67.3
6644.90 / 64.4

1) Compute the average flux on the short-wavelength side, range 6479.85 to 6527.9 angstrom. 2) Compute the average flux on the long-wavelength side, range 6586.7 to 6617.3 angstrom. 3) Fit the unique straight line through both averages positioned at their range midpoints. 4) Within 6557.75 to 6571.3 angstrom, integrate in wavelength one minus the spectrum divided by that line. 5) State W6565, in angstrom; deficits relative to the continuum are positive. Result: -0.9 angstrom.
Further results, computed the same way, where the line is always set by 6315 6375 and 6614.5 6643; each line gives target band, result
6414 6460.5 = 0.7 angstrom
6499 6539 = 1.1 angstrom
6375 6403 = 0.8 angstrom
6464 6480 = 0.5 angstrom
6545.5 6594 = -1.3 angstrom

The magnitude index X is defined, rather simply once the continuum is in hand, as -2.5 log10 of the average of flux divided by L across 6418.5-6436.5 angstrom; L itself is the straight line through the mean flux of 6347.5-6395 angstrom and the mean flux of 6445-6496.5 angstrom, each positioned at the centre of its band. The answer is -0.058 mag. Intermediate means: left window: 62.4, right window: 60.7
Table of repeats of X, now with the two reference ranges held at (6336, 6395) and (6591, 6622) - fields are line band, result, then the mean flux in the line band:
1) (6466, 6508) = 0.030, 59.3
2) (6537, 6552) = -0.052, 62.9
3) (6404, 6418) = 0.047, 59.7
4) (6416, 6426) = -0.079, 66.8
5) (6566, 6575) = -0.153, 68.5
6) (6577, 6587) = -0.062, 62.7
